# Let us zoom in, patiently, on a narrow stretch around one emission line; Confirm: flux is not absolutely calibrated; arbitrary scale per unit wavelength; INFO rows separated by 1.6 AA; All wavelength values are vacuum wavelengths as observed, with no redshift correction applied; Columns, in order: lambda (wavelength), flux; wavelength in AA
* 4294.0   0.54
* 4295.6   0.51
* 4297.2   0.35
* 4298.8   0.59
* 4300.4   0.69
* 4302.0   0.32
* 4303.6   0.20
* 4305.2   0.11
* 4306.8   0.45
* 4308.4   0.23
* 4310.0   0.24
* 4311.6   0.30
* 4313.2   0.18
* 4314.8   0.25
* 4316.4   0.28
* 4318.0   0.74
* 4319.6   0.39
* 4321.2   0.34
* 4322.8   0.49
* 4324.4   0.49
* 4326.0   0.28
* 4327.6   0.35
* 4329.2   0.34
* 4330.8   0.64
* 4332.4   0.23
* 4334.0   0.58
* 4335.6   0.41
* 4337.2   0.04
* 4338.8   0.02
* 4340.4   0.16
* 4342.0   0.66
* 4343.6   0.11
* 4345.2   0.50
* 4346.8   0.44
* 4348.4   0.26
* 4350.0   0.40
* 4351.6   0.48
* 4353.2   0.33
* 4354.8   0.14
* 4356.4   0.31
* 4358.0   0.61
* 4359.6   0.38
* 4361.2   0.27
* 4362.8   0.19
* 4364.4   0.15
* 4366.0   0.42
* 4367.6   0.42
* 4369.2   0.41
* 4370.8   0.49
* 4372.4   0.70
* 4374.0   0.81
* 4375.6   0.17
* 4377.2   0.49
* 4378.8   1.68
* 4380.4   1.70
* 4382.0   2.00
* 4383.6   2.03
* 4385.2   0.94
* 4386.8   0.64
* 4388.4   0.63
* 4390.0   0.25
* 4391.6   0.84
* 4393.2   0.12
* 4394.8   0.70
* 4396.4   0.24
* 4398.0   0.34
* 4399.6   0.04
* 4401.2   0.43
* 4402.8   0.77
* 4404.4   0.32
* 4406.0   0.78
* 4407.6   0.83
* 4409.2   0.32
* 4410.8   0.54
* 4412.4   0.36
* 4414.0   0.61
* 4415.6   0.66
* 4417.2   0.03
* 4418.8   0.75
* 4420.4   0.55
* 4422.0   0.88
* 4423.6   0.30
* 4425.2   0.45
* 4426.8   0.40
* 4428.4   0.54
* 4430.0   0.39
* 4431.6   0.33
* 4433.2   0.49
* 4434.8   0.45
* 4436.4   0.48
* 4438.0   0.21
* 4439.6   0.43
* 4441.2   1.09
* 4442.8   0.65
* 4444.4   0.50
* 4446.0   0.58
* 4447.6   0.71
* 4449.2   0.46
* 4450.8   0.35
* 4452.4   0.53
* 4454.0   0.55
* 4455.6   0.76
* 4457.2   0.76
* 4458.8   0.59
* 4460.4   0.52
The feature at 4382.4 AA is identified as [O II] 3727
